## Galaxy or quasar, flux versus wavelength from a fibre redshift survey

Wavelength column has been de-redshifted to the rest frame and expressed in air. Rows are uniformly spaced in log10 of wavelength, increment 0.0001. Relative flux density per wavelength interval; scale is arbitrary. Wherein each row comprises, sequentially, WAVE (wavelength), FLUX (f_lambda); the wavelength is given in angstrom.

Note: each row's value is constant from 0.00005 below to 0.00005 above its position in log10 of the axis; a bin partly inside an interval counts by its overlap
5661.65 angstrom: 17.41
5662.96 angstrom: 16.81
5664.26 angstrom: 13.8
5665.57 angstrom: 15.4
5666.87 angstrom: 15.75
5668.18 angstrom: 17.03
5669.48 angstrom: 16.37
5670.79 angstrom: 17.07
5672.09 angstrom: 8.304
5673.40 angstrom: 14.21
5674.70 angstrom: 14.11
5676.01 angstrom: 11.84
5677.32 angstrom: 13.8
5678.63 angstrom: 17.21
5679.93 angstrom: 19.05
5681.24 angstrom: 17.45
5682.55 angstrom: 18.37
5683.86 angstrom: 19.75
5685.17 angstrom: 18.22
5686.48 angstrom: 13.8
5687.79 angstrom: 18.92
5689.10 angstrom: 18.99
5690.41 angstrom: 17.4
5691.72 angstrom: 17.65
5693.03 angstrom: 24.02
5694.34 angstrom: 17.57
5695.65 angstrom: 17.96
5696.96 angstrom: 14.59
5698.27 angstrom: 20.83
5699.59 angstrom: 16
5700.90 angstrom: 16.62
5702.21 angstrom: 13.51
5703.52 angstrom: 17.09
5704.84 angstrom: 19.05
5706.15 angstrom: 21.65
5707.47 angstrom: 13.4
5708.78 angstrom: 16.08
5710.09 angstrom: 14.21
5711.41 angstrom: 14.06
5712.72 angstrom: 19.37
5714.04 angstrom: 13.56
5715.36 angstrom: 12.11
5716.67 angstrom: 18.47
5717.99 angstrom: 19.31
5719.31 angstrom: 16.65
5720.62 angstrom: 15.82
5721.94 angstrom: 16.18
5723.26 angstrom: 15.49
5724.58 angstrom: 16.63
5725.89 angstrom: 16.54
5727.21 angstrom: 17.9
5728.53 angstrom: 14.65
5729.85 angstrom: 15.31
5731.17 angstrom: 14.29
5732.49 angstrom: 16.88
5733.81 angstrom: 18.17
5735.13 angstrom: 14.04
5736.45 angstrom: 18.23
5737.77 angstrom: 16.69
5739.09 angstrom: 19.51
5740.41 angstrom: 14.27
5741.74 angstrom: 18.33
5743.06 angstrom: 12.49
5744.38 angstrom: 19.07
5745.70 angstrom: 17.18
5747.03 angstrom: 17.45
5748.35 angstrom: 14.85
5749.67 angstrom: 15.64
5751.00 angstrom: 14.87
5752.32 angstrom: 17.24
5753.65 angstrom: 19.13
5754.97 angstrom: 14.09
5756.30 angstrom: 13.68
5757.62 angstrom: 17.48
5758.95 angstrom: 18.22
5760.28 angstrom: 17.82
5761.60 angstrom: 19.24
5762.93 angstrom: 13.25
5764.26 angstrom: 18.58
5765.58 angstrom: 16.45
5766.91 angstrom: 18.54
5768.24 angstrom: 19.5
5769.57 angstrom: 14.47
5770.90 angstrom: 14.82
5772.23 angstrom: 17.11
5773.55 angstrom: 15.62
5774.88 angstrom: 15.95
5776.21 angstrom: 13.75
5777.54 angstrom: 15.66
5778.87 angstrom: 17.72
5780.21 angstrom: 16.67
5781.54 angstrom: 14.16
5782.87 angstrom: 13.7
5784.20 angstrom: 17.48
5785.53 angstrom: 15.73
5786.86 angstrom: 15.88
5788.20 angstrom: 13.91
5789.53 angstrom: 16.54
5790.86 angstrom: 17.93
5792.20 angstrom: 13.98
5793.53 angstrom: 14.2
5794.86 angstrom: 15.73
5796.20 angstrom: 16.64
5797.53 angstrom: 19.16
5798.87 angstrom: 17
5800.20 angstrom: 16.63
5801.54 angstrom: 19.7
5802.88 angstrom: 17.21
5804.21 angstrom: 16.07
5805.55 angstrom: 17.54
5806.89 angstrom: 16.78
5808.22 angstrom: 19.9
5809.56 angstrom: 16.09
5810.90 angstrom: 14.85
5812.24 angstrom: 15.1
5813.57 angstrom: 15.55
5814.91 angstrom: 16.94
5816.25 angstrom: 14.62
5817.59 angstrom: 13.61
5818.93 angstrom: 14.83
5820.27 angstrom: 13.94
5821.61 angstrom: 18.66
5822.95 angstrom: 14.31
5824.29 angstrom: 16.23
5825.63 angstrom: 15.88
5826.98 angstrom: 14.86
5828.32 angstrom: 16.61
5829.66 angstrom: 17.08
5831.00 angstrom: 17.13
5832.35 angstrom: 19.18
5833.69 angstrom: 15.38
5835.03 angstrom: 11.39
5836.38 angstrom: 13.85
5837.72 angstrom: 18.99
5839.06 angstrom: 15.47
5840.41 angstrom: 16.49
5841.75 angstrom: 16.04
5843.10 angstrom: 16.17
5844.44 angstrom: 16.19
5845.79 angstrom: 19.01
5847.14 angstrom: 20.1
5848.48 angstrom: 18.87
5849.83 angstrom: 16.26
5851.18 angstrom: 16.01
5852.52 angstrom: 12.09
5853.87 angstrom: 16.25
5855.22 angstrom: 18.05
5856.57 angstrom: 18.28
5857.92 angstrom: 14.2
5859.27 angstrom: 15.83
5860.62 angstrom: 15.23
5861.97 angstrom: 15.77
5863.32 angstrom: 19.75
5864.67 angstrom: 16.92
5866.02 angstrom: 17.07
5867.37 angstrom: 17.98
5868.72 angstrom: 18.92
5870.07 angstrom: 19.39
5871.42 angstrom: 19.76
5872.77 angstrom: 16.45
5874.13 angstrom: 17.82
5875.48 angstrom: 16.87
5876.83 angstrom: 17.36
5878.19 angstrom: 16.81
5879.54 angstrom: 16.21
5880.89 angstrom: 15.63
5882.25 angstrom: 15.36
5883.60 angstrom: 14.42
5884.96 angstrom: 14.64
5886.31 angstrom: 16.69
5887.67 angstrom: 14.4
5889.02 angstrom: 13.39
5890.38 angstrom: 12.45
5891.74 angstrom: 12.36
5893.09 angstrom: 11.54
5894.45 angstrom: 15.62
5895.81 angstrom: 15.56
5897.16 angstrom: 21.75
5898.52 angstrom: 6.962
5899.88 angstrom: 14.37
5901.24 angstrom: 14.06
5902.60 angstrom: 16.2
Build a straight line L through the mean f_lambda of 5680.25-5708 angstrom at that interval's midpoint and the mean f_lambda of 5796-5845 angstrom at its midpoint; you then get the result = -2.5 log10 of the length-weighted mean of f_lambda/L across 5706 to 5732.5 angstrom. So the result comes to 0.10 mag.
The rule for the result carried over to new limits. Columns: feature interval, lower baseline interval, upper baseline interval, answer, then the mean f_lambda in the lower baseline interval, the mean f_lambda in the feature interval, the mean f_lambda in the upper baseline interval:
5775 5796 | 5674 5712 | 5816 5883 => 0.077 mag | 17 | 15.6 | 16.5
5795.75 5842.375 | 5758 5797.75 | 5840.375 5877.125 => 0.027 mag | 16.3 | 16.3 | 17.1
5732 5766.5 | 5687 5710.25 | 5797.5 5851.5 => 0.030 mag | 17.6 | 16.7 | 16.4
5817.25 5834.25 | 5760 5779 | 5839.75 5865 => 0.041 mag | 16.5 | 16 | 16.7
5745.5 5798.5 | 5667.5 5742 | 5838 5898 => 0.016 mag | 16.6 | 16.2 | 16.4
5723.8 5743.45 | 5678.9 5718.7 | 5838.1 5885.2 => 0.057 mag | 17.3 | 16.3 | 16.8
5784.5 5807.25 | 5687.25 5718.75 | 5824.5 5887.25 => 0.020 mag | 17.2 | 16.5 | 16.6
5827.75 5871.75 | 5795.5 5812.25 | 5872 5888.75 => -0.022 mag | 17.2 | 16.8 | 16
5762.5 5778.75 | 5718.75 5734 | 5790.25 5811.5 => 0.021 mag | 16.2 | 16.2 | 16.8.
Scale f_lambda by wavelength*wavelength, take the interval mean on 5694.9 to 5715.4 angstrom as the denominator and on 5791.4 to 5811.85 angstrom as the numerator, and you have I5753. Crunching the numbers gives 1.1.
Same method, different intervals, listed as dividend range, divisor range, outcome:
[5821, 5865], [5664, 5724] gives 1.05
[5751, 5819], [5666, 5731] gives 1.02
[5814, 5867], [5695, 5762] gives 1.02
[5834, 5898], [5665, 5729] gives 1.04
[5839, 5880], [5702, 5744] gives 1.10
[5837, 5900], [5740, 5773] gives 1.02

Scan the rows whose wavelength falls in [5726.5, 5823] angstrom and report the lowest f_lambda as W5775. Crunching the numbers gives 12.49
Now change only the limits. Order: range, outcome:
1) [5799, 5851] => 11.39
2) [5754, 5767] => 13.25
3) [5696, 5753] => 12.11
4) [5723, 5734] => 14.29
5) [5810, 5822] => 13.61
